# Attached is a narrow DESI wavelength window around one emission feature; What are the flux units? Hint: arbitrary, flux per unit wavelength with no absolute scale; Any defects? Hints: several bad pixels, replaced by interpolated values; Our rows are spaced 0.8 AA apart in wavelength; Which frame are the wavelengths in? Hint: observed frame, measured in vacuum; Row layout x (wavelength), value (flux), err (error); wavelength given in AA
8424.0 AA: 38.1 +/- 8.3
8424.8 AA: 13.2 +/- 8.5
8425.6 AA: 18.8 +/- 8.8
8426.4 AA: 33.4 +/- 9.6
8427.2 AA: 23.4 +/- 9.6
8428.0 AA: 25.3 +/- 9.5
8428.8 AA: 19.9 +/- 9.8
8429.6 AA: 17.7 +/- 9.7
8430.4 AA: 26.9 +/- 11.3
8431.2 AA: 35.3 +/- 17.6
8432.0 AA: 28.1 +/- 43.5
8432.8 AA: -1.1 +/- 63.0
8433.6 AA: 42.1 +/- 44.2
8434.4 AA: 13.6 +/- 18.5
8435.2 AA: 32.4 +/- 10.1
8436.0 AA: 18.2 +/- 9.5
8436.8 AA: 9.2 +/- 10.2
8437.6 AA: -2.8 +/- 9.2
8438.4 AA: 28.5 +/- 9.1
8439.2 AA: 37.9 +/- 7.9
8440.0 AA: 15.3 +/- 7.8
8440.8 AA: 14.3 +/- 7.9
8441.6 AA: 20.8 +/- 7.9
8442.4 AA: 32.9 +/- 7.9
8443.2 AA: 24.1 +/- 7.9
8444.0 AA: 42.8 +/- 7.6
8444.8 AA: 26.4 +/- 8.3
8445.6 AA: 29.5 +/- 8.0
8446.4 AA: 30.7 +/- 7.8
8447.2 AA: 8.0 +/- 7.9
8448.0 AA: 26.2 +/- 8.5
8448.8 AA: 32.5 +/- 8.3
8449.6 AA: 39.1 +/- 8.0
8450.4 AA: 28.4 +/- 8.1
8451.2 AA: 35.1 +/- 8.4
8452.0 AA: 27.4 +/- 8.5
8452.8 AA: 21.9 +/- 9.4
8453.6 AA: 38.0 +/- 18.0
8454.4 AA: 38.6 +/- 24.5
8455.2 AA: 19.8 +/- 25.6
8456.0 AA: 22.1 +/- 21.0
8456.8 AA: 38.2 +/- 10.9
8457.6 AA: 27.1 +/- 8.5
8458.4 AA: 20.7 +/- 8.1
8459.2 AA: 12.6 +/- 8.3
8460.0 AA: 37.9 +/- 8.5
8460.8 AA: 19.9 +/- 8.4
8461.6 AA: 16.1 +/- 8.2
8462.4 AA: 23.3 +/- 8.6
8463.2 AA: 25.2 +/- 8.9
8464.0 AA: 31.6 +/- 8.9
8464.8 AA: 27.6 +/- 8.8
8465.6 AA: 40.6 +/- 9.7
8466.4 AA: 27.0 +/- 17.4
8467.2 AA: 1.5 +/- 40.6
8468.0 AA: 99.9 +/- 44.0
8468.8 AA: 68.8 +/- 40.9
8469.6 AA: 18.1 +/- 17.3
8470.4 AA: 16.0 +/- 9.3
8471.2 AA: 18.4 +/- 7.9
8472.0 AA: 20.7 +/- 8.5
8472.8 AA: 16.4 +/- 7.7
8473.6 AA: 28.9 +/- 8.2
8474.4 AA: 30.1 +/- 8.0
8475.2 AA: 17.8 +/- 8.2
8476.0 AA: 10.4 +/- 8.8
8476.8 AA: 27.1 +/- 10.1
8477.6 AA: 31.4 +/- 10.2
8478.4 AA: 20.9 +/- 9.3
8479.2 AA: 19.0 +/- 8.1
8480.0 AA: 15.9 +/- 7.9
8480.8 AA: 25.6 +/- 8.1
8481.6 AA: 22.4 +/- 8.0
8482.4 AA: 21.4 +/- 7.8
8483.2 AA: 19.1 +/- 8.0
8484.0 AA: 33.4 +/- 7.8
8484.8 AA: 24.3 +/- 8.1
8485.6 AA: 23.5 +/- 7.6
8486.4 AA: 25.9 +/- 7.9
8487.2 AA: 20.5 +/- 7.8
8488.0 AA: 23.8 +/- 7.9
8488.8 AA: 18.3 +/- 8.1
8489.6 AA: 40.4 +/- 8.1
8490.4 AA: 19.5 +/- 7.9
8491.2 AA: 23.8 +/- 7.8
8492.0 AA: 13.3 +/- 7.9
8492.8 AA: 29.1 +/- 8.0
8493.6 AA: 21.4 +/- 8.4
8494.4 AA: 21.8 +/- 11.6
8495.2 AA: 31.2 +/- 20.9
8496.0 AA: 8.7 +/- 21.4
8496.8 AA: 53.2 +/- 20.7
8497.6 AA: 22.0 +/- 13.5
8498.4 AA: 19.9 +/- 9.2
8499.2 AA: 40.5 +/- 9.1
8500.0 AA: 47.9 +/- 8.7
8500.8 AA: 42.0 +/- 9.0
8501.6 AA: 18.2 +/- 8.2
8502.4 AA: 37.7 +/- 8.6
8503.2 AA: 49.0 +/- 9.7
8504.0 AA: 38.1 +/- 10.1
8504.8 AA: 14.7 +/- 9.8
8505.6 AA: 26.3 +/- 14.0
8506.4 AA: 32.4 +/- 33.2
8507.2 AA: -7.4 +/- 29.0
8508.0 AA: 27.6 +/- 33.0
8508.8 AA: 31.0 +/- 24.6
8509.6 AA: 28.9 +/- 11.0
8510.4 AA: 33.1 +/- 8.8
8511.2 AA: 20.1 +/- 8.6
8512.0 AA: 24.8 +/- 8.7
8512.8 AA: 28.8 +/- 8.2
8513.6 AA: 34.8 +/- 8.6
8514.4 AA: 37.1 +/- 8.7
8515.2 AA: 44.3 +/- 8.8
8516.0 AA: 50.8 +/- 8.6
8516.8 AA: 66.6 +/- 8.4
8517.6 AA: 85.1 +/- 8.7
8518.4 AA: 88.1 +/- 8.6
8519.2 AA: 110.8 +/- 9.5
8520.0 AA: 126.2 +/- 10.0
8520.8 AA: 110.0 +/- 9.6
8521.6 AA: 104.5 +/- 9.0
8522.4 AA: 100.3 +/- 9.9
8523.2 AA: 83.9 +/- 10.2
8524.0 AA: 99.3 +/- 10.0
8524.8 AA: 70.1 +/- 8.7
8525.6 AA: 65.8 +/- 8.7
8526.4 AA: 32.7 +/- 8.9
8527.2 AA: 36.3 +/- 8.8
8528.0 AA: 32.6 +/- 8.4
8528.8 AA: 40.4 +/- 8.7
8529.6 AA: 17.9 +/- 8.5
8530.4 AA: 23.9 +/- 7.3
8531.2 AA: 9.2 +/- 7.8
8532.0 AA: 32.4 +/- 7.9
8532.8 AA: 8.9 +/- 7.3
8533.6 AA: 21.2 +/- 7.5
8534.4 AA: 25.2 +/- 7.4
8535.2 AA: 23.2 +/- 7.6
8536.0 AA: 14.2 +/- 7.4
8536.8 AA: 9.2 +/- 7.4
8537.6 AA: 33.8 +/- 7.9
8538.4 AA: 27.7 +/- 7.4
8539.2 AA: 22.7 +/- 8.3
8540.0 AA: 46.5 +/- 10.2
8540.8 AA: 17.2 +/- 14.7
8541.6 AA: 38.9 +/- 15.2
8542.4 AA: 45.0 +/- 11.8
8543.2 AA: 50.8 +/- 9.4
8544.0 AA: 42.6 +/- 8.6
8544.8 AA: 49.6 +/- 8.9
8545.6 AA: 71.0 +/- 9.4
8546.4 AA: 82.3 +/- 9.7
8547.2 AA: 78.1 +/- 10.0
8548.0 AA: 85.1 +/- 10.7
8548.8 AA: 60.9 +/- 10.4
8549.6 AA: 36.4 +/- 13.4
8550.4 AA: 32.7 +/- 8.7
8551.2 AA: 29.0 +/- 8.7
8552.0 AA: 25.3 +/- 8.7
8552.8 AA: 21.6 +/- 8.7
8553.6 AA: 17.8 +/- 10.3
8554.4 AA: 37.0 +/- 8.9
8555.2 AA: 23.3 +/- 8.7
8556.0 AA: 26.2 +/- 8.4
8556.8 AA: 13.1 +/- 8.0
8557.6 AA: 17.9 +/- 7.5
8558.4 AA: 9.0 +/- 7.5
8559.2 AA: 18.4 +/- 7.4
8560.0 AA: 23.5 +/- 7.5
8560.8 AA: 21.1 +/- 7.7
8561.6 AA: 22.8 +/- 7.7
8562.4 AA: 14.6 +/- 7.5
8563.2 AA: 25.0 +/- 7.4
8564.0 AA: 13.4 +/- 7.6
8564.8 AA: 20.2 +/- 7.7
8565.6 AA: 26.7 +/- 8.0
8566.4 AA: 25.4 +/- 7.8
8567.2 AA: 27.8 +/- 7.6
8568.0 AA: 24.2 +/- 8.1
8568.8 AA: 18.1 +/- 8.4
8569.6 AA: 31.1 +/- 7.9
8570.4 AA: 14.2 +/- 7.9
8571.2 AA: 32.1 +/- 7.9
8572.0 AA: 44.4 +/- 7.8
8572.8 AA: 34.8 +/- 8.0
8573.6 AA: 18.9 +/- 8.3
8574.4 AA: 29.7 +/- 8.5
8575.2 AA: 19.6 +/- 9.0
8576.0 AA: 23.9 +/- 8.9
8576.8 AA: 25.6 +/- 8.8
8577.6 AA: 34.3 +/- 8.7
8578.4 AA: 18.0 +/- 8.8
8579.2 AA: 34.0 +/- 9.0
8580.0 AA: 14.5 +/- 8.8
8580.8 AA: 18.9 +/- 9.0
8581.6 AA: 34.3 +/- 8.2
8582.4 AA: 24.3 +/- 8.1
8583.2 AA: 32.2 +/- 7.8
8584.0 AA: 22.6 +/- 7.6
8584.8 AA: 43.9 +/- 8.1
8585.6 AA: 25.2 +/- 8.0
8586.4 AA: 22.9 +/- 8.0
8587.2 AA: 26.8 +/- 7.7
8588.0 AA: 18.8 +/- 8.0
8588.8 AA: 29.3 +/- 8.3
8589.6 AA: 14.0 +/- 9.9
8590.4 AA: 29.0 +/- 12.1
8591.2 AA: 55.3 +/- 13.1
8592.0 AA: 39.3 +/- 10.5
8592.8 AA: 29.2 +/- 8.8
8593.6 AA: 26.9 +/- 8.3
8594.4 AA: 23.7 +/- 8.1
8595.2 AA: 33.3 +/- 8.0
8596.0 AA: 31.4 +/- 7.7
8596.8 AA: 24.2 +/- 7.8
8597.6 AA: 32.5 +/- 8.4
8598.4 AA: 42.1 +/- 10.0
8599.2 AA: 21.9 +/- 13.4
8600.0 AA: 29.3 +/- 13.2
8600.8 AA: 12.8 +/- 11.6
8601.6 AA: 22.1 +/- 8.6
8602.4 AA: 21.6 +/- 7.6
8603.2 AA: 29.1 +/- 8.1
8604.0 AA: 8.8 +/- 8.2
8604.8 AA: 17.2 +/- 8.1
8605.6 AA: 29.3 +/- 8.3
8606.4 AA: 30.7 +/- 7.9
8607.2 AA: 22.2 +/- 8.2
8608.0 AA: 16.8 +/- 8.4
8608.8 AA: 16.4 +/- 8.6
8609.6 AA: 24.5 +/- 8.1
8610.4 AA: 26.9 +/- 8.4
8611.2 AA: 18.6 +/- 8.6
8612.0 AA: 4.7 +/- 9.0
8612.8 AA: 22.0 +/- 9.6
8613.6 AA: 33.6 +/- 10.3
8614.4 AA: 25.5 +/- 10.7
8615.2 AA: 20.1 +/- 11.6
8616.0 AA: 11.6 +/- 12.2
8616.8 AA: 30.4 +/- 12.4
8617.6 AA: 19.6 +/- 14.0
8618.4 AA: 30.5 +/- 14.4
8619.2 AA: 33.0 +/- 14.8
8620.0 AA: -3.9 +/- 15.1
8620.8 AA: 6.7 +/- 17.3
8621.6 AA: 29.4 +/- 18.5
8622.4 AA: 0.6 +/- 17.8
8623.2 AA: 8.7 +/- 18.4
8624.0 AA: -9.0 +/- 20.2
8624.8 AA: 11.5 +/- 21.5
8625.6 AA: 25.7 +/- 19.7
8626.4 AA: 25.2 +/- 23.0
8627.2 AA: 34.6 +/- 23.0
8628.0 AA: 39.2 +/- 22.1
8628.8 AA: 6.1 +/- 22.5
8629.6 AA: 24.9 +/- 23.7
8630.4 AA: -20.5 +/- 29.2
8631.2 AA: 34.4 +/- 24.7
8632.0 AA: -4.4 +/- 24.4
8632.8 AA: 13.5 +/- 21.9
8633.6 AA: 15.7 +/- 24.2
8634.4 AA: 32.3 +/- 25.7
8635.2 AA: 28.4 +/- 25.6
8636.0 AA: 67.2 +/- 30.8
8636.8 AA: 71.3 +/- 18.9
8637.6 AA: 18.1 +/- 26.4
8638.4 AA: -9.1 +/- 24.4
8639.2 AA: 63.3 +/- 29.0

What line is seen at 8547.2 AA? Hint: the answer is [N II]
